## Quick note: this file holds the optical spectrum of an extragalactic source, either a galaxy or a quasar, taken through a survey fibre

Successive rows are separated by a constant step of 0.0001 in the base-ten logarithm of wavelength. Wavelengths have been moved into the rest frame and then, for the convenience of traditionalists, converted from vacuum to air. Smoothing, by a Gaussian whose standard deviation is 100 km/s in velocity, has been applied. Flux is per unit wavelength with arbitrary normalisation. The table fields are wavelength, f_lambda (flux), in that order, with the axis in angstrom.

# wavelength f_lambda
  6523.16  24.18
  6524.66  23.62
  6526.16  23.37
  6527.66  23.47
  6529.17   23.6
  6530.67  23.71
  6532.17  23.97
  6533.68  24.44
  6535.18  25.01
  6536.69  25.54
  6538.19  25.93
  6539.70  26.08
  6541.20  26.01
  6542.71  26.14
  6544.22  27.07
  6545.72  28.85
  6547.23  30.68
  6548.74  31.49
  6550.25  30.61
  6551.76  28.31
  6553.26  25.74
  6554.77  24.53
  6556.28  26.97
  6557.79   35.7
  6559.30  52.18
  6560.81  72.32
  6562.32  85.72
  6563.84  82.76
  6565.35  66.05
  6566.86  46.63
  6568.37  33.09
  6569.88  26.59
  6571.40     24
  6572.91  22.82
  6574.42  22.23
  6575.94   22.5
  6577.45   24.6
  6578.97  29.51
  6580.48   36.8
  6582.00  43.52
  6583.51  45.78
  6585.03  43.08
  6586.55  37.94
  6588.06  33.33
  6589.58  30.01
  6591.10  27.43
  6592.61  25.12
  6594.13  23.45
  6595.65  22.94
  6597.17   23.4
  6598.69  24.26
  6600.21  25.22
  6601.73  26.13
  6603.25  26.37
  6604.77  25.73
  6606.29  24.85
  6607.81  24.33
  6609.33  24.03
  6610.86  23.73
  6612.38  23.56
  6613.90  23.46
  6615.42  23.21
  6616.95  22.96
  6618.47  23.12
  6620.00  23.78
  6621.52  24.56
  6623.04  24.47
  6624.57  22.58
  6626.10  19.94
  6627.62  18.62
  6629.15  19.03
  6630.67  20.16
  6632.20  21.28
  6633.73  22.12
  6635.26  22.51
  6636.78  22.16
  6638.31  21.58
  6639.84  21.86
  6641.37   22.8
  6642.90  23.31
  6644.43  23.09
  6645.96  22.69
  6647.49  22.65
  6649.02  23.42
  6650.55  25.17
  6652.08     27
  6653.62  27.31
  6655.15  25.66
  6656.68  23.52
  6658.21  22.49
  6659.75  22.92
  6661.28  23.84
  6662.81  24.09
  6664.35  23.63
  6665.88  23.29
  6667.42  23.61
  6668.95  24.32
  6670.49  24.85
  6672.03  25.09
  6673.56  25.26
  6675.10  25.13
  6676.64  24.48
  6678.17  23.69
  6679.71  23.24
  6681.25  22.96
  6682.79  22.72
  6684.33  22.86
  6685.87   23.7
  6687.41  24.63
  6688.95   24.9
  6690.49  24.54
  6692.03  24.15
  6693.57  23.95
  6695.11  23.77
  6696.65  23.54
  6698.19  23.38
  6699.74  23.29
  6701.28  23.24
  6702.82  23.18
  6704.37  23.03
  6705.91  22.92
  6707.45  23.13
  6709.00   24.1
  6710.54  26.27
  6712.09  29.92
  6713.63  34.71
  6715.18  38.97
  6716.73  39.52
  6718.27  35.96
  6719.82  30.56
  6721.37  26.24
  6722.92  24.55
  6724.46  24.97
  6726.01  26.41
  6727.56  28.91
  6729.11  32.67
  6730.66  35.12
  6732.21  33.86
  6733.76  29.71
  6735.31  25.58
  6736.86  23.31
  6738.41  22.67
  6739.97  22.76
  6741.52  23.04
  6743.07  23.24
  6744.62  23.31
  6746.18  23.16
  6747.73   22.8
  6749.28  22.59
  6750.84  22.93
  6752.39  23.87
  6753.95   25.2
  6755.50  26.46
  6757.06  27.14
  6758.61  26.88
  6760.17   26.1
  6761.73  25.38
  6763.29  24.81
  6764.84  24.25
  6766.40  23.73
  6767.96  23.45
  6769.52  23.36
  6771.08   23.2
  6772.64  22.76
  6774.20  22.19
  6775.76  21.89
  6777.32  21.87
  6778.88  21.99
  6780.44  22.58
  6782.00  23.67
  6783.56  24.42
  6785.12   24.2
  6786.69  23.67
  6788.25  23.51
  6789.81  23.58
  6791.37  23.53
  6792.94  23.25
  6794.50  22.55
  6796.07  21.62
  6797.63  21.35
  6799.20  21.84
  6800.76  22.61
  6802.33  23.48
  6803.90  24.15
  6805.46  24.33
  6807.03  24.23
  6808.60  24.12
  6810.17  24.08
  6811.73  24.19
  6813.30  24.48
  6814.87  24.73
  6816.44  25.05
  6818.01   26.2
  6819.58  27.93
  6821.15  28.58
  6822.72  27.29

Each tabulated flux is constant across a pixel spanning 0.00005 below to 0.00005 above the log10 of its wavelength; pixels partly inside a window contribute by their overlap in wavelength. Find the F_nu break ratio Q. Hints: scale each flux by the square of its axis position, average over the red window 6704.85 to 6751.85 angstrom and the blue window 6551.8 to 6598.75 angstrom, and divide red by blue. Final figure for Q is 0.8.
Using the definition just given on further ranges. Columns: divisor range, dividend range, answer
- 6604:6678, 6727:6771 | 1.13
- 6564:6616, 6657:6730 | 0.88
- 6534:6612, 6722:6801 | 0.79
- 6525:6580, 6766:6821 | 0.76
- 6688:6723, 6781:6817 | 0.90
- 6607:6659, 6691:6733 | 1.24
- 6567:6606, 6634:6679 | 0.83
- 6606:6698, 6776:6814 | 1.04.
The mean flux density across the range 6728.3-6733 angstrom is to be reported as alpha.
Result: 33.8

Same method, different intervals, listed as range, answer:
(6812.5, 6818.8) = 25.1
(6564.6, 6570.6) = 43.2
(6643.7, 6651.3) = 23.4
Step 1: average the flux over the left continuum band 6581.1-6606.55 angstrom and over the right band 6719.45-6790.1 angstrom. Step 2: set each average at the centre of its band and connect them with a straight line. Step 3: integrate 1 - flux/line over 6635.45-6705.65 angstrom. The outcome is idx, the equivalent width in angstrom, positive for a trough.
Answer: 9.75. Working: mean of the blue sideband 30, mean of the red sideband 24.9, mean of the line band 23.8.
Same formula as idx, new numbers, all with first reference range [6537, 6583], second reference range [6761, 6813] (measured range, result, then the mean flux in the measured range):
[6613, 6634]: 6.8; 22.1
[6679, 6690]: 2.1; 23.6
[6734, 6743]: 0.8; 23.8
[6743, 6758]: 0.7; 24.1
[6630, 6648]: 5.4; 22.2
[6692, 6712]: 3.0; 23.9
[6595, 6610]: 4.0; 24.7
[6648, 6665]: 3.5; 24.4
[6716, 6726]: -1.1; 30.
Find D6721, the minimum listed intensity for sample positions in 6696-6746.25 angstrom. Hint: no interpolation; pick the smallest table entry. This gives 22.67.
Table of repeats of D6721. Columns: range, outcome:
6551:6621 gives 22.23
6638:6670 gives 21.58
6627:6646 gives 18.62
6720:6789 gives 21.87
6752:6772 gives 23.2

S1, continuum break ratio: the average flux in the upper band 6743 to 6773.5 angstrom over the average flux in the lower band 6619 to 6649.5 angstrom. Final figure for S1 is 1.10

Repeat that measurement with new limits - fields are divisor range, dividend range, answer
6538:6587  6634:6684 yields 0.64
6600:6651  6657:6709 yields 1.03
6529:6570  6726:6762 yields 0.72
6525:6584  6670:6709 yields 0.70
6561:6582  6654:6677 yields 0.59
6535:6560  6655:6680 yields 0.82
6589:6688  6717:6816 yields 1.05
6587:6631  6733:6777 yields 0.99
